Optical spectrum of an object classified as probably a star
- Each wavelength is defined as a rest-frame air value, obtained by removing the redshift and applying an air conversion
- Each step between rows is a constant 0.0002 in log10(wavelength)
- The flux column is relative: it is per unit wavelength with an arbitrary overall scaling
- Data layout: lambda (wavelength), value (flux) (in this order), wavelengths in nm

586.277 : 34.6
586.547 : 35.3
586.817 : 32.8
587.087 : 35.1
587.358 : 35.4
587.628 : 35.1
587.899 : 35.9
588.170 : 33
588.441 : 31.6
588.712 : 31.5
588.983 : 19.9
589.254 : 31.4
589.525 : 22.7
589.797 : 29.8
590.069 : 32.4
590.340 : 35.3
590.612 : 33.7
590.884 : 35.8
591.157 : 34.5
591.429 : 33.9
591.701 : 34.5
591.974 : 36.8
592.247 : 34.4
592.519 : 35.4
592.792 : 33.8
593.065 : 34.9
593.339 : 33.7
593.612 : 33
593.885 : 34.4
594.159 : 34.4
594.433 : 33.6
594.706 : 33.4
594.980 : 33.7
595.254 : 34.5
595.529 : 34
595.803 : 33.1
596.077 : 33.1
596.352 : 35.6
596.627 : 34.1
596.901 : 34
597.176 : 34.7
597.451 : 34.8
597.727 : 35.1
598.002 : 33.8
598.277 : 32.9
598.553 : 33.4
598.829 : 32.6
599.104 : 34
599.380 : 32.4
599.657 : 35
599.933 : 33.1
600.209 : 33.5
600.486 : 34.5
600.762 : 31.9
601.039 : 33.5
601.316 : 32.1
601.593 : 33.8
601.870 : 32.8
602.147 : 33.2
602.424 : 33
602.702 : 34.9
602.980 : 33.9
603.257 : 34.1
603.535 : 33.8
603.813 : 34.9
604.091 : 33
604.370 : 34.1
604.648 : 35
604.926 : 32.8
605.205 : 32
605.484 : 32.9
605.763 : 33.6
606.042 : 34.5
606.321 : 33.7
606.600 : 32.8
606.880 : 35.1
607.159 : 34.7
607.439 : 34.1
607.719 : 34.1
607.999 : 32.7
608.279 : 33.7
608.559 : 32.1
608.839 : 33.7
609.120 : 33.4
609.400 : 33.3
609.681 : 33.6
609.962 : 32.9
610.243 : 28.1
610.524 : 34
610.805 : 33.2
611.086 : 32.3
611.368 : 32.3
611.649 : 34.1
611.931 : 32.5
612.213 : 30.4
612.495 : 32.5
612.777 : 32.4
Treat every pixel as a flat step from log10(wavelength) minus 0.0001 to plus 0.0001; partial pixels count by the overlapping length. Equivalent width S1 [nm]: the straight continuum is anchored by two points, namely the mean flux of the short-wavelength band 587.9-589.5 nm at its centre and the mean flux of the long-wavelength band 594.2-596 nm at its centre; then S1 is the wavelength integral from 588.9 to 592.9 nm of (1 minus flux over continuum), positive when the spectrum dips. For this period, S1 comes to -0.179 nm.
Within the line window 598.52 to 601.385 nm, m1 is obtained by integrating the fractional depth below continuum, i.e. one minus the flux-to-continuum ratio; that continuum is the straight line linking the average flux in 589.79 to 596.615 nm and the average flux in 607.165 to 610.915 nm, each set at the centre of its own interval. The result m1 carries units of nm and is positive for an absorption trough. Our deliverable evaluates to 0.033 nm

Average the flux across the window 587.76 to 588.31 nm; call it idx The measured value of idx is 34.4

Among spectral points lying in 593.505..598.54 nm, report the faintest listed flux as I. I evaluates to 32.9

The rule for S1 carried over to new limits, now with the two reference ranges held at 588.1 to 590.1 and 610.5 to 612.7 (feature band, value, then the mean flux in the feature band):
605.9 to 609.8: -0.212 nm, 33.7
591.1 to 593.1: -0.379 nm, 34.8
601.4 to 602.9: -0.123 nm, 33.5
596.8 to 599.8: -0.353 nm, 33.9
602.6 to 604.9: -0.213 nm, 34.1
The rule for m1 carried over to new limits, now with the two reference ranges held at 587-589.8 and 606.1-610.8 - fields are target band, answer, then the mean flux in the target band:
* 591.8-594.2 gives -0.229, 34.5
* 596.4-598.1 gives -0.132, 34.5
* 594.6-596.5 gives -0.125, 33.9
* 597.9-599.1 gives -0.041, 33.3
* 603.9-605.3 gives -0.027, 33.5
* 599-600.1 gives -0.046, 33.6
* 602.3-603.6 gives -0.052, 34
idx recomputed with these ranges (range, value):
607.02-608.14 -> 33.9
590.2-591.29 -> 34.8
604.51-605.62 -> 33.2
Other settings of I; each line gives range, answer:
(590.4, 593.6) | 33.7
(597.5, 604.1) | 31.9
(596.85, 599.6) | 32.4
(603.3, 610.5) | 28.1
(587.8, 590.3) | 19.9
